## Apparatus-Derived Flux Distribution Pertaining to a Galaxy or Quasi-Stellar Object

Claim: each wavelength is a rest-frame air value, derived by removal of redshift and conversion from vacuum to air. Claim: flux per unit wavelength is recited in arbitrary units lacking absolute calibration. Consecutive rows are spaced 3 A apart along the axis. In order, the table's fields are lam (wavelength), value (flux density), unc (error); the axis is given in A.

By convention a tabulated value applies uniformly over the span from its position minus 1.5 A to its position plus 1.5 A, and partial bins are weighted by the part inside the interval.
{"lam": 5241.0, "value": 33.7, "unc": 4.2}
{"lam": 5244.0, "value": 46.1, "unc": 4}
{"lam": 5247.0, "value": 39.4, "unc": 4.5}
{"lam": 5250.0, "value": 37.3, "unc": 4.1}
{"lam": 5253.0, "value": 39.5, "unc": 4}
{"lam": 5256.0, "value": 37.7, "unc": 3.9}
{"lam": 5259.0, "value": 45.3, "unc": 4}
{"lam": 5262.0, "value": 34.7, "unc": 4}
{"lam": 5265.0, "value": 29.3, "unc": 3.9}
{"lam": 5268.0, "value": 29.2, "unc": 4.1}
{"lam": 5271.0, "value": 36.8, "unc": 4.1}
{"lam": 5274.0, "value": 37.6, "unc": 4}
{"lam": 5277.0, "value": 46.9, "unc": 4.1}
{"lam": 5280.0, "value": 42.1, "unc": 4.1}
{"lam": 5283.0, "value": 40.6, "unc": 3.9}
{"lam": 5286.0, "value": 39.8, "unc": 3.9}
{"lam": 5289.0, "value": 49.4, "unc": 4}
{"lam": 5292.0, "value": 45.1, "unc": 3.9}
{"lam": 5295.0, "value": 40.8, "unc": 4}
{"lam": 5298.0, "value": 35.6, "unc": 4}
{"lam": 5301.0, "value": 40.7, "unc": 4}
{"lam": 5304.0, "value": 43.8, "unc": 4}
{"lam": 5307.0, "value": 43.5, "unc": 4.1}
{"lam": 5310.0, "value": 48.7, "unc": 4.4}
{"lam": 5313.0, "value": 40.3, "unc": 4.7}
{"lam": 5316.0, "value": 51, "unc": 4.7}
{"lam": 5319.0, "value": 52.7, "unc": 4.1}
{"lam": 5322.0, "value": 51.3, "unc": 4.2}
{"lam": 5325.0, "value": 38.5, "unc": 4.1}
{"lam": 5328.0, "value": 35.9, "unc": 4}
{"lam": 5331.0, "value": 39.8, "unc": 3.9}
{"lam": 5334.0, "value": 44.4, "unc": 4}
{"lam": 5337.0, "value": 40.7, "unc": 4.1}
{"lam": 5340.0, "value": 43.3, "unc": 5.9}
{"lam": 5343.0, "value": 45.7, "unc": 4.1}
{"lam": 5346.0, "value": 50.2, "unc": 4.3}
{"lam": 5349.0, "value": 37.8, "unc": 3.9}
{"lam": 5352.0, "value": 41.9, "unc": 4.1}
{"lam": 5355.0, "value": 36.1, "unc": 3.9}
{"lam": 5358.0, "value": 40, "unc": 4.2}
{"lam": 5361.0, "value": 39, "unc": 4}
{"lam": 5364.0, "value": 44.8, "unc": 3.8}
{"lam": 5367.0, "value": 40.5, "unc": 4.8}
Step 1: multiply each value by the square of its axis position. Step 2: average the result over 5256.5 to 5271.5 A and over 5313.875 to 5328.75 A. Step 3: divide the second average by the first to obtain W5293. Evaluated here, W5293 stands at 1.3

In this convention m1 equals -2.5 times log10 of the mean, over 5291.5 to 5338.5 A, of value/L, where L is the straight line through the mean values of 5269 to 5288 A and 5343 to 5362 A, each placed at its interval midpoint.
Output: -0.06 mag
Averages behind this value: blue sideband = 40.6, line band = 43.3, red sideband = 41.3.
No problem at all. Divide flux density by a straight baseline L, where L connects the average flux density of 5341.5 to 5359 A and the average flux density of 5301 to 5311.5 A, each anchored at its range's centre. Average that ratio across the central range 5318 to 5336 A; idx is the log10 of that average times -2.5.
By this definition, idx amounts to 0.00 mag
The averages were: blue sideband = 44.7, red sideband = 42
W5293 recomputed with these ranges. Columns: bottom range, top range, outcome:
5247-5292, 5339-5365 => 1.10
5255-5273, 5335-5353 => 1.26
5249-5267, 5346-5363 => 1.12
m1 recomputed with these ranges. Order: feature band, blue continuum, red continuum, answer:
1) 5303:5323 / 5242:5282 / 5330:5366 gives -0.17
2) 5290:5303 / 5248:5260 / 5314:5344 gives 0.03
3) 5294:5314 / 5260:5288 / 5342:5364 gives -0.07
